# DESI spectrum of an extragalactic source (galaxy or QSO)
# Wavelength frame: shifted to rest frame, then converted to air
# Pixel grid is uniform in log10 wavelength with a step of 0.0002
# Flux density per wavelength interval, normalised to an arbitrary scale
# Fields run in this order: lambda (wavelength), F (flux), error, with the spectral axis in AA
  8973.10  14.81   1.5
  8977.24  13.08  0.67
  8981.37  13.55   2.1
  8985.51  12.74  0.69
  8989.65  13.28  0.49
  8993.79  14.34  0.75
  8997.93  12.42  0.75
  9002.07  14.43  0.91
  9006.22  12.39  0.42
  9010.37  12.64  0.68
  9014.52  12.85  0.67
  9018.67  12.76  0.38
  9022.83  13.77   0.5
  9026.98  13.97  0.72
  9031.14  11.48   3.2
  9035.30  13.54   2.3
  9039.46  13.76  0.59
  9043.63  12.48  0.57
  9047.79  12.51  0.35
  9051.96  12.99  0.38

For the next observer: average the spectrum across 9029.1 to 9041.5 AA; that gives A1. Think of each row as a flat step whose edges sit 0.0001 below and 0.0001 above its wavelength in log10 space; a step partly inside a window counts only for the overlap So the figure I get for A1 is 12.9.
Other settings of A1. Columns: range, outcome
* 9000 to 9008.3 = 13.4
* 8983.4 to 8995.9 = 13.4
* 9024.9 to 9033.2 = 12.7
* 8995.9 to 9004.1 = 13.4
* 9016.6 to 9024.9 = 13.3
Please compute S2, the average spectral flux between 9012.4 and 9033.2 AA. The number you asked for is 13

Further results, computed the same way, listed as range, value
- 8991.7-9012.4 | 13.2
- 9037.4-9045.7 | 13.1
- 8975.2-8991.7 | 13.2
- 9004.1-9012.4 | 12.5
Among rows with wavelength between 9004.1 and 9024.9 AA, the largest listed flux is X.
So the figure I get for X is 13.77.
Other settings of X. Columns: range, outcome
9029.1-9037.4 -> 13.54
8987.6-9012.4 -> 14.43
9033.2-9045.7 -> 13.76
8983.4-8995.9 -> 14.34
